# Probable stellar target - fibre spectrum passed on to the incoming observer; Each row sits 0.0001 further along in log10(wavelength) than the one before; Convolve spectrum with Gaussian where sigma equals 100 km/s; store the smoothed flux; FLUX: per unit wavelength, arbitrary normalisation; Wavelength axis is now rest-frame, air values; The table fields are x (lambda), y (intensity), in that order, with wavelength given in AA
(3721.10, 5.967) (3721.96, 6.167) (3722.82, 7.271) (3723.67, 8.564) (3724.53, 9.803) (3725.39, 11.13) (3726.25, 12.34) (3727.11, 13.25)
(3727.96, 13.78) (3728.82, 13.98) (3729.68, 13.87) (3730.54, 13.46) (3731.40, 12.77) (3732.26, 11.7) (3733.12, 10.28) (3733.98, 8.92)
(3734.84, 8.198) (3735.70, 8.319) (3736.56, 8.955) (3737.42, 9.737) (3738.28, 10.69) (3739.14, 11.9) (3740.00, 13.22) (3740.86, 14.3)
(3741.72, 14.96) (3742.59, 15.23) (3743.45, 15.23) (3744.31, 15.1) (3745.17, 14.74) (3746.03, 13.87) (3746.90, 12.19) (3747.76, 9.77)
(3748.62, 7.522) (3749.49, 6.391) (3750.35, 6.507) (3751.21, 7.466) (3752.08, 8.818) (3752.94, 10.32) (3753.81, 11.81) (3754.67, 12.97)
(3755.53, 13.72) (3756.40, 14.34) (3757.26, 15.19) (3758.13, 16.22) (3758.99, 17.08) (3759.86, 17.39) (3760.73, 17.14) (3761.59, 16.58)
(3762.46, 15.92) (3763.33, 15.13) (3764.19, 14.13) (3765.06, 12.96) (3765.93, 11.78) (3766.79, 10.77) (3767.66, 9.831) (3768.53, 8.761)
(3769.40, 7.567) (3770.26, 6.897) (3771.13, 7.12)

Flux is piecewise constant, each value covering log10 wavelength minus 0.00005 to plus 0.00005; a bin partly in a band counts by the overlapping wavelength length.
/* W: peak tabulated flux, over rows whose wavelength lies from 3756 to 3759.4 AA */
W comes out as 17.08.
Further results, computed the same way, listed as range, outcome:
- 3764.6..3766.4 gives 12.96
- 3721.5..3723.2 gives 7.271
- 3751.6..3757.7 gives 15.19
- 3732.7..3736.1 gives 10.28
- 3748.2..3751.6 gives 7.522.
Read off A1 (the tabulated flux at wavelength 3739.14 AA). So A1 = 11.9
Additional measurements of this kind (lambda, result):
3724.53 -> 9.803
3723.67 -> 8.564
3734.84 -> 8.198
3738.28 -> 10.69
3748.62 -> 7.522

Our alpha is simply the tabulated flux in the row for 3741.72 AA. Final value 14.96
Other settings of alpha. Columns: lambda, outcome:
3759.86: 17.39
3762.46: 15.92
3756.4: 14.34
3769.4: 7.567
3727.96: 13.78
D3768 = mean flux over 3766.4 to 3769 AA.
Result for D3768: 9.71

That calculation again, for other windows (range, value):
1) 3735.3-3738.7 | 9.44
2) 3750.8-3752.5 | 8.12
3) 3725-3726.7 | 11.7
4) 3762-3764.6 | 15.1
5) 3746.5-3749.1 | 9.74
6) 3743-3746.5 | 14.7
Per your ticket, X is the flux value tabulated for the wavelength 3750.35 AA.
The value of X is 6.507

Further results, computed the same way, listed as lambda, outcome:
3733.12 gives 10.28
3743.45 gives 15.23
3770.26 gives 6.897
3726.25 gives 12.34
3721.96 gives 6.167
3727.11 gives 13.25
